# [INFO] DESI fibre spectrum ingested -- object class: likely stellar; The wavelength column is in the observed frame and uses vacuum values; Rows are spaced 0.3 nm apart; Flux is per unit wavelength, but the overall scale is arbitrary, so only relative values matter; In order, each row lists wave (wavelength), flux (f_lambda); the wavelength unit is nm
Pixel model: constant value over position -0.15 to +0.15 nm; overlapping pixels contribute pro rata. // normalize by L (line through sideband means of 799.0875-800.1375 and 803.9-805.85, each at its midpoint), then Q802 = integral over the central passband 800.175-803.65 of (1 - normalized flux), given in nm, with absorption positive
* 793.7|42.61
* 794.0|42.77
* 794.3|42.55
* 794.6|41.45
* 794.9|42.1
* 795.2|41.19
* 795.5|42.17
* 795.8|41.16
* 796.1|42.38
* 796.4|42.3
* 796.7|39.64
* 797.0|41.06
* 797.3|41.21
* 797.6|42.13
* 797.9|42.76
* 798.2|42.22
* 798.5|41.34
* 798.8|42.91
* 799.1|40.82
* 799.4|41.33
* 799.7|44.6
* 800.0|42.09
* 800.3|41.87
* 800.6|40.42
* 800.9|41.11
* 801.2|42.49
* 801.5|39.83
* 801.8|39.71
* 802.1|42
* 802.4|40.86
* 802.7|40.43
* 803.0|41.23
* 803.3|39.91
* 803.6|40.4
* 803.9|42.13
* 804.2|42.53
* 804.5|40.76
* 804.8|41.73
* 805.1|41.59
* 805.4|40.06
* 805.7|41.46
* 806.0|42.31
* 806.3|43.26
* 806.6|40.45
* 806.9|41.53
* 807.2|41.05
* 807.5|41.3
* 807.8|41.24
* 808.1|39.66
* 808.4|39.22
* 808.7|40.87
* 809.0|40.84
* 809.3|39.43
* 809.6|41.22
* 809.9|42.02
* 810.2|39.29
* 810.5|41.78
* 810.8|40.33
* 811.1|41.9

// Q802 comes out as 0.09 nm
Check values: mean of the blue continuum 42.4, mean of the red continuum 41.4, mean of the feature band 40.9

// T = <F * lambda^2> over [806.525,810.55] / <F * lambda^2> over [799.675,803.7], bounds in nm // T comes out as 1.01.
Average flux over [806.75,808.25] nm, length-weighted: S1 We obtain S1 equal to 41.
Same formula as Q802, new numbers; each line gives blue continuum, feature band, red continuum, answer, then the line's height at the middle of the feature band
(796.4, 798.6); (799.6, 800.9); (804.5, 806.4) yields -0.01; 41.6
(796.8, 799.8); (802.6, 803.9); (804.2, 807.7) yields 0.03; 41.6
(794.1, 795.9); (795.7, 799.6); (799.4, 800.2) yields 0.07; 42.4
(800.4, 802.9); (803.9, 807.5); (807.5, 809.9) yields -0.08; 40.7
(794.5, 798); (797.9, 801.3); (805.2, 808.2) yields -0.04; 41.5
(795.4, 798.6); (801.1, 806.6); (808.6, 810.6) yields -0.01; 41.2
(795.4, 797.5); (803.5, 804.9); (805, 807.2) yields 0.00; 41.5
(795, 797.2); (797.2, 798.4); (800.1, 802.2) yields -0.02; 41.3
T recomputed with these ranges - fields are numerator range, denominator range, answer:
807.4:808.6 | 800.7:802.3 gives 1.00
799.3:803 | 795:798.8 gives 1.00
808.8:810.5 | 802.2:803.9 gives 1.01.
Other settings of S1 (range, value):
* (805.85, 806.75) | 42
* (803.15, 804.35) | 41.2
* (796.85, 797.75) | 41.5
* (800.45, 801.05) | 40.8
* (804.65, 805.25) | 41.7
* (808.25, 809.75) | 40.3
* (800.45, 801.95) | 40.7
